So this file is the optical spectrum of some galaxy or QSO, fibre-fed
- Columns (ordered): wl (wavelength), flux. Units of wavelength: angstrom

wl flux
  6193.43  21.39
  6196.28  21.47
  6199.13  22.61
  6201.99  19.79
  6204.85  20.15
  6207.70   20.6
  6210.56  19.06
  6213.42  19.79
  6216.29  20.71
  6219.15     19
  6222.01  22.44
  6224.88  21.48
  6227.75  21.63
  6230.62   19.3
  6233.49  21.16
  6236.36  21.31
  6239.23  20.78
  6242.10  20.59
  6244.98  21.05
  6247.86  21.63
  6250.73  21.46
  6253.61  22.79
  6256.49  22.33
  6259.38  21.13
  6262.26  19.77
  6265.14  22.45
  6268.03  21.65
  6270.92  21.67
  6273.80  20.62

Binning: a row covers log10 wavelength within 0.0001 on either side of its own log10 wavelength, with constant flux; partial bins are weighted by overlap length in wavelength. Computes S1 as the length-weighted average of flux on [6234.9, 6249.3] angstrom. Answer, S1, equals 21.1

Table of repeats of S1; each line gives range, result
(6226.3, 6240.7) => 20.8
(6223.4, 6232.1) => 20.8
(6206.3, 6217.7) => 20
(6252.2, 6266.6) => 21.7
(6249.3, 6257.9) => 22.2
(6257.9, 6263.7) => 20.5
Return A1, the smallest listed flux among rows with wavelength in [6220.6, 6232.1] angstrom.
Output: 19.3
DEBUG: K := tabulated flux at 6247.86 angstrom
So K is 21.63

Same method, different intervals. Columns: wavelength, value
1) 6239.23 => 20.78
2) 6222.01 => 22.44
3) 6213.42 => 19.79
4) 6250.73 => 21.46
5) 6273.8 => 20.62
